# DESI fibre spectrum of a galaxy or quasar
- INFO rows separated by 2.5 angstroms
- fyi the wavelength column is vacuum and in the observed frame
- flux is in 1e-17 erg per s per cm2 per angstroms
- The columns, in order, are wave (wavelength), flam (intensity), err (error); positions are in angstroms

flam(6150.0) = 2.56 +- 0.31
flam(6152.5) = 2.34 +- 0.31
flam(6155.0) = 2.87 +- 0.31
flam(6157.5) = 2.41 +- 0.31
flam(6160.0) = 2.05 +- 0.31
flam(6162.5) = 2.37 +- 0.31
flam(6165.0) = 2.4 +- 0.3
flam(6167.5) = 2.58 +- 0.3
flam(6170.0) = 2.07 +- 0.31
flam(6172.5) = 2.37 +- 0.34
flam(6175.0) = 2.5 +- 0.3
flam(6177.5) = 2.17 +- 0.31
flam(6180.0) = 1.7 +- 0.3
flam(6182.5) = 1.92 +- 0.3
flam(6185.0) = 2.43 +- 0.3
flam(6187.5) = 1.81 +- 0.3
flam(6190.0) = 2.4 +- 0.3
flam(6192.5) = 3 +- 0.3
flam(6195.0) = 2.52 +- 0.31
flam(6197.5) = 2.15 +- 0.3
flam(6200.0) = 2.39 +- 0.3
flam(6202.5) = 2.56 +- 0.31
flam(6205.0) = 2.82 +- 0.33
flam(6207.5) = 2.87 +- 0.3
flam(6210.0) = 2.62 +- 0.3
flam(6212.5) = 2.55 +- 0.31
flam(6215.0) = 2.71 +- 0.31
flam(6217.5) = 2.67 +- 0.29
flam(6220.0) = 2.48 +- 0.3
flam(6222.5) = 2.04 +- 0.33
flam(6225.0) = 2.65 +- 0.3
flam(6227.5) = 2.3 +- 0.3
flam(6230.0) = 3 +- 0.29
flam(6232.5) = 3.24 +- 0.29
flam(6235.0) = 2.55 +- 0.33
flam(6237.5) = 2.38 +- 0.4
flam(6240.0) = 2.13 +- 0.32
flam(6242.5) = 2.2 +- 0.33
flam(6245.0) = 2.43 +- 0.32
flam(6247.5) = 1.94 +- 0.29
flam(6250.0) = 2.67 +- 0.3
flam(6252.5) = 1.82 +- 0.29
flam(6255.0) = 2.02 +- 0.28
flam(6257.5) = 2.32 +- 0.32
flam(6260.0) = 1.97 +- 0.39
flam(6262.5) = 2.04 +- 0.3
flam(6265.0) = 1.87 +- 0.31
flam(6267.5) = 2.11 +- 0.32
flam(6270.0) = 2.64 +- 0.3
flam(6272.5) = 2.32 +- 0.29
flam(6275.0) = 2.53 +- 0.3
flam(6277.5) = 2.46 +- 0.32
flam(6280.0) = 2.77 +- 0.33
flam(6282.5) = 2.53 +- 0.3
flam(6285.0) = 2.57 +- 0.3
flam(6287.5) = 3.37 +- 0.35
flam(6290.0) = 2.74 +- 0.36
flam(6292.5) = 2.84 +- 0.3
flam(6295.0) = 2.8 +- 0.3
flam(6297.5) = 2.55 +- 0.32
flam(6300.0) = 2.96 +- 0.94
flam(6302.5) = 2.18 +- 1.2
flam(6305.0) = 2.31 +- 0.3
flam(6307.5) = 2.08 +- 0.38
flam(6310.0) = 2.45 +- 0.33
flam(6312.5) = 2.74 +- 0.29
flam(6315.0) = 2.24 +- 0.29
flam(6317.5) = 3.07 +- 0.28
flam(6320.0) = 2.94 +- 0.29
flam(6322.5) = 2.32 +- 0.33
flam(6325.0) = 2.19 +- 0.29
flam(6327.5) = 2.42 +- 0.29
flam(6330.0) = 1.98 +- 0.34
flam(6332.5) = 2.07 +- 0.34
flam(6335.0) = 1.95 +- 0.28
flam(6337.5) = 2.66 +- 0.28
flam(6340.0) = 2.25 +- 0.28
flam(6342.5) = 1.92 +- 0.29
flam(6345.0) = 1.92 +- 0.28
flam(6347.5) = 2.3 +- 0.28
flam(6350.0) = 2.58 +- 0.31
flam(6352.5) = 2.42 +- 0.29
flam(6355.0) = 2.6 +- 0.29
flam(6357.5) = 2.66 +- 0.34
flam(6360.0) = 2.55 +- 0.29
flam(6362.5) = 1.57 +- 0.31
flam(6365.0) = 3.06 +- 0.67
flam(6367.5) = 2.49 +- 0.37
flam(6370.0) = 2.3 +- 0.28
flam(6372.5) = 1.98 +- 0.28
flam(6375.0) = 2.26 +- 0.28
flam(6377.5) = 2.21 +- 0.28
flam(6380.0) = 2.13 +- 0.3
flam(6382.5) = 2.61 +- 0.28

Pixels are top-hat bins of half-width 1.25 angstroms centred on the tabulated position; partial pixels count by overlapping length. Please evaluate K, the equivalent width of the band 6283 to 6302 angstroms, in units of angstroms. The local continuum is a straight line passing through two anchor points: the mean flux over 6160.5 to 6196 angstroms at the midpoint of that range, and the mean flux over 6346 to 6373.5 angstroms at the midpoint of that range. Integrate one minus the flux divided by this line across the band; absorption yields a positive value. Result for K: -3.4 angstroms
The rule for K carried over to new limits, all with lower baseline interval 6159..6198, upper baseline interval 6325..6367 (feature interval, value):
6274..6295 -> -4.0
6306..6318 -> -0.9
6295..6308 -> -1.0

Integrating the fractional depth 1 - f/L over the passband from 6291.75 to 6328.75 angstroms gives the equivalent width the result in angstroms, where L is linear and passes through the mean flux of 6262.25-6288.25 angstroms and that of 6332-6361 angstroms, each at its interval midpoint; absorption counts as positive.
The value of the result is -2.1 angstroms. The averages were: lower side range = 2.47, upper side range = 2.33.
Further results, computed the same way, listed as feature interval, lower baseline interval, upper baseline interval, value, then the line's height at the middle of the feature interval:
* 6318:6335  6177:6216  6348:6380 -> 0.43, 2.39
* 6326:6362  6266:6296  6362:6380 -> 1.48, 2.39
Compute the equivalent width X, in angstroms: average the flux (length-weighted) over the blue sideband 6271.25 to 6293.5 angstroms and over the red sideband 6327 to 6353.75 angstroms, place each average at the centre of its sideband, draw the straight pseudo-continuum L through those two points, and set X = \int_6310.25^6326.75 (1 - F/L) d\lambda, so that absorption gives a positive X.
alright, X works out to -1.22 angstroms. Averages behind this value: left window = 2.68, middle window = 2.57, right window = 2.22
